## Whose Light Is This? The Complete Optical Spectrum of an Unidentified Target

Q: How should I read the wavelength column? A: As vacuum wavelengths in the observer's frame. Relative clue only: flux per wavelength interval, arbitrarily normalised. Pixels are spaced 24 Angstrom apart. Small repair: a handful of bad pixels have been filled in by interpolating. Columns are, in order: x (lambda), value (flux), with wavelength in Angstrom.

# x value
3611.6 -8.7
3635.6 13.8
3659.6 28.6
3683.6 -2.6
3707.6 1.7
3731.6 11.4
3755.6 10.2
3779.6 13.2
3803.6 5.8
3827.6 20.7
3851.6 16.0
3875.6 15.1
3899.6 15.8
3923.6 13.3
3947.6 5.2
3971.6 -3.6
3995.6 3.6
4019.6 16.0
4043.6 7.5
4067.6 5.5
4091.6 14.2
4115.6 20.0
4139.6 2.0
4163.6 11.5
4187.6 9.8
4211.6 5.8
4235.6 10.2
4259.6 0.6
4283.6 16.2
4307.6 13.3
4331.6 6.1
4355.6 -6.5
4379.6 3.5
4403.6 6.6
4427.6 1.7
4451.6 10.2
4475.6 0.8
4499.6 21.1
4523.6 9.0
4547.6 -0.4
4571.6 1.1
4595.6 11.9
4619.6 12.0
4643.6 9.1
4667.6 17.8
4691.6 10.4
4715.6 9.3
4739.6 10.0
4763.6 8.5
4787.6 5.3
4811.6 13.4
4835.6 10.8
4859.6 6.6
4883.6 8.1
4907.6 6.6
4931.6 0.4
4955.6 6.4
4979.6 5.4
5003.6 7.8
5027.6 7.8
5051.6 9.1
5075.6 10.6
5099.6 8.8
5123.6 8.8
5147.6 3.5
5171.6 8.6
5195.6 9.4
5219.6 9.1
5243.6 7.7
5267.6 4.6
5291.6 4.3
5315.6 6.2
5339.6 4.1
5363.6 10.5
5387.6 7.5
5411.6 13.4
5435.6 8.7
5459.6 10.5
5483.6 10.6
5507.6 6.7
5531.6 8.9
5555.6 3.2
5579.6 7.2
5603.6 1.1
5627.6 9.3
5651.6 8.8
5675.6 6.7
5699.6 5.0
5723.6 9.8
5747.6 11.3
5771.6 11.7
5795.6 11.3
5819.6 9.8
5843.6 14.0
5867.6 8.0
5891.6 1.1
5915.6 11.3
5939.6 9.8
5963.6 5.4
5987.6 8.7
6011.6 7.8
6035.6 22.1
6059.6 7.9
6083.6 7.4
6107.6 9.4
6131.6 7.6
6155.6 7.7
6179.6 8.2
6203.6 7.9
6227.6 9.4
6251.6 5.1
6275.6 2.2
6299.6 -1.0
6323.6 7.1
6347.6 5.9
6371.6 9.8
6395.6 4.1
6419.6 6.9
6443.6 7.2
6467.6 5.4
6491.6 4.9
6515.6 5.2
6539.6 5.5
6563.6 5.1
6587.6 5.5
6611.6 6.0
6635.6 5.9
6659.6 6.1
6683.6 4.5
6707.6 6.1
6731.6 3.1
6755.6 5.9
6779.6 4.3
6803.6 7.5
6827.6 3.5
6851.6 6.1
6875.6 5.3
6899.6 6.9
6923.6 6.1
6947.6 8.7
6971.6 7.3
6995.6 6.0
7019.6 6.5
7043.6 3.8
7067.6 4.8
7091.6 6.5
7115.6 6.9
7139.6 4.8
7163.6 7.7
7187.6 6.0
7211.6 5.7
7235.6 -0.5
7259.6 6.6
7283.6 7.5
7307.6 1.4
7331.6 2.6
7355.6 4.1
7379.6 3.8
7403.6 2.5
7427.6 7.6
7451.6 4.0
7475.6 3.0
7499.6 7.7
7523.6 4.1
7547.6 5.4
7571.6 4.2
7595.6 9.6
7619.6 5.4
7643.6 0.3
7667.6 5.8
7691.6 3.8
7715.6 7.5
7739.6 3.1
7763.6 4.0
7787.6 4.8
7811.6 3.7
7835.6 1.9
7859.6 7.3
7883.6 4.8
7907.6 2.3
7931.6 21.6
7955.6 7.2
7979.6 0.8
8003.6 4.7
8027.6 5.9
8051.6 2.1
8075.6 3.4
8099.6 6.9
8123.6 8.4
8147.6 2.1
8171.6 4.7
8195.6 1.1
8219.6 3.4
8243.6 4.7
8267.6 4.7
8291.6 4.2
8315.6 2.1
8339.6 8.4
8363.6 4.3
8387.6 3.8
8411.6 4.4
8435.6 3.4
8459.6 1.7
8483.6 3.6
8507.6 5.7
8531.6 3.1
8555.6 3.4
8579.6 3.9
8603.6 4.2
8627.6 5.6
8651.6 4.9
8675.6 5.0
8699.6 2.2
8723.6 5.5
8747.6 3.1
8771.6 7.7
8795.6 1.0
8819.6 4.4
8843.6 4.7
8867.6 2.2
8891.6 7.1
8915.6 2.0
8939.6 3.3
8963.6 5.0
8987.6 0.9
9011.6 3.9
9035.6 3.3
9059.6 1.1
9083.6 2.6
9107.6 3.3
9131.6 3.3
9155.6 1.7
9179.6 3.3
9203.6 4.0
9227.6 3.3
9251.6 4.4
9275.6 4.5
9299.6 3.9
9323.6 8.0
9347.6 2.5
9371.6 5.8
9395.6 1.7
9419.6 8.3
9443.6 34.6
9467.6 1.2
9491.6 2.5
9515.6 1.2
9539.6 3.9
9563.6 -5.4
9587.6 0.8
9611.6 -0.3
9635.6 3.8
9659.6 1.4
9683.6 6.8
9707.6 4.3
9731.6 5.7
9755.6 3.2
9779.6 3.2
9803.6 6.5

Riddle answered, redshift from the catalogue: 0.207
